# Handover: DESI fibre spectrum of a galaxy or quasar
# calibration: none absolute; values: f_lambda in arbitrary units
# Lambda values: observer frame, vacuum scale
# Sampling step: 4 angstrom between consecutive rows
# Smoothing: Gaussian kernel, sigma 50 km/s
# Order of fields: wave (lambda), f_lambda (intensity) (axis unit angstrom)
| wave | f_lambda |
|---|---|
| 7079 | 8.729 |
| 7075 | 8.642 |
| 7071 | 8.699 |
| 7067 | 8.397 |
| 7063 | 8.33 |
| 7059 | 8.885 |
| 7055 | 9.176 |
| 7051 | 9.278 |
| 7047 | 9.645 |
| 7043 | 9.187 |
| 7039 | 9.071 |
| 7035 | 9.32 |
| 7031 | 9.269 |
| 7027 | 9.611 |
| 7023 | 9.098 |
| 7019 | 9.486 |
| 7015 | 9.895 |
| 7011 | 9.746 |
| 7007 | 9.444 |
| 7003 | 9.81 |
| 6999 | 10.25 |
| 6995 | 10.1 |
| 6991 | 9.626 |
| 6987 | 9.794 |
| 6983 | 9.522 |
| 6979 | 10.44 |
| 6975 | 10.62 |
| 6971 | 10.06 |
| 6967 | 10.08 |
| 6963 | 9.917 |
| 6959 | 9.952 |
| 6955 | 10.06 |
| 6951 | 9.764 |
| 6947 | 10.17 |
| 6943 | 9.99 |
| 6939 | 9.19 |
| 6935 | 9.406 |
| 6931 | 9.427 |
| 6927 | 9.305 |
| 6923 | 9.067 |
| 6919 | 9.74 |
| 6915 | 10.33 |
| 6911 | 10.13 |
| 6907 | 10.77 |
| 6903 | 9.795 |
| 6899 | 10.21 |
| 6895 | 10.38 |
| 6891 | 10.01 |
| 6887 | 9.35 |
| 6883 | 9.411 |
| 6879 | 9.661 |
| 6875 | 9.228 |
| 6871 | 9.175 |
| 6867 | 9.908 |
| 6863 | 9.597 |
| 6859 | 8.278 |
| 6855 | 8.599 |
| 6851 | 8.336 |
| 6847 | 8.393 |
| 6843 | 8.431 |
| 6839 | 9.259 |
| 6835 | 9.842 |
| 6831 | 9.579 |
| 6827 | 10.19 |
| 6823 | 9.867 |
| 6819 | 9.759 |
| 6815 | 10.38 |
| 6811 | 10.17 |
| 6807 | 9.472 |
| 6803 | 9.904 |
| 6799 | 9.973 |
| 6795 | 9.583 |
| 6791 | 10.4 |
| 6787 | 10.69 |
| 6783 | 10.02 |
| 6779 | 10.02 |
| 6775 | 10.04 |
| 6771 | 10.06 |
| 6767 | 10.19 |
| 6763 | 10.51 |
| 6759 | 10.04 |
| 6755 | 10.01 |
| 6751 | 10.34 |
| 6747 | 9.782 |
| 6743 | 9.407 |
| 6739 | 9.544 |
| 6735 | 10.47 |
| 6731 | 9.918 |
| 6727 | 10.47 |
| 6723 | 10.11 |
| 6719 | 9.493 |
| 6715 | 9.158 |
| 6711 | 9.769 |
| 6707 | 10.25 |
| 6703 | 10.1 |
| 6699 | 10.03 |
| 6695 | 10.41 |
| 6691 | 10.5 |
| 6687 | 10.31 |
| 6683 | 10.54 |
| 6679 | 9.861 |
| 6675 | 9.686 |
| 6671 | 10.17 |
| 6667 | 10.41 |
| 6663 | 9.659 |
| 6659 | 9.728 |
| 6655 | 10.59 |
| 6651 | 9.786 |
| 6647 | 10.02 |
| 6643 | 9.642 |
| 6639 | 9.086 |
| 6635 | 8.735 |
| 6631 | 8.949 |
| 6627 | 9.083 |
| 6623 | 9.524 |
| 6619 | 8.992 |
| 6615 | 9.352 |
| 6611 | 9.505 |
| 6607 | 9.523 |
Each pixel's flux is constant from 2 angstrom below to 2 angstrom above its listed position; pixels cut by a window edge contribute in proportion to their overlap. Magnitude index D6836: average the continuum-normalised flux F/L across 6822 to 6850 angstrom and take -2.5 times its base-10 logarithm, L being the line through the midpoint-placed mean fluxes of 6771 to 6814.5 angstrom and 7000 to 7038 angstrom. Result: 0.071 mag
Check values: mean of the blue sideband 10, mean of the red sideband 9.53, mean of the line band 9.31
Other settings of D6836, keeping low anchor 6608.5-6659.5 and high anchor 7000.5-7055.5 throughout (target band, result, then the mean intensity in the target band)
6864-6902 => -0.029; 9.7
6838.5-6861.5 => 0.112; 8.53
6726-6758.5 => -0.059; 9.98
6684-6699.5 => -0.099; 10.4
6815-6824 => -0.054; 9.93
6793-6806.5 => -0.037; 9.78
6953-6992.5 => -0.063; 10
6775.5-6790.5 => -0.087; 10.2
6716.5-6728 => -0.056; 9.95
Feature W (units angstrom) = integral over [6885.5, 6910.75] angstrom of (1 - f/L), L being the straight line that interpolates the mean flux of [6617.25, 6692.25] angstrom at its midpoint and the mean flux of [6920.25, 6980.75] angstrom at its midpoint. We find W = -0.7 angstrom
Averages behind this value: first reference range 9.75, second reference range 9.83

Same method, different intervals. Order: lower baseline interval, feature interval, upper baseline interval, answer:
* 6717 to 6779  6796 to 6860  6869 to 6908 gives 3.0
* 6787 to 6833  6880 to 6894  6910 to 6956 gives 0.2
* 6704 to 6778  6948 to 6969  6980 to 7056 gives -0.7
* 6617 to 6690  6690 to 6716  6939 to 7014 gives -0.8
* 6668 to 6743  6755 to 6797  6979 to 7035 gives -0.8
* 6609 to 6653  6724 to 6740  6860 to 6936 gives -1.1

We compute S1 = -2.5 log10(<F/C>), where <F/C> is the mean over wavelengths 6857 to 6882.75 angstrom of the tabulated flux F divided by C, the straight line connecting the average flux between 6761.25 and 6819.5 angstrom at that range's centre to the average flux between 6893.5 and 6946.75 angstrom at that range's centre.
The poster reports 0.069 mag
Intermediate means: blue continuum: 10.1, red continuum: 9.83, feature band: 9.31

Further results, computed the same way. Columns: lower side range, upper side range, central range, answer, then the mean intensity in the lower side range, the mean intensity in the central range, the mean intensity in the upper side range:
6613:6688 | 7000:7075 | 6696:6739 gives -0.040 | 9.68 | 9.97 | 9.24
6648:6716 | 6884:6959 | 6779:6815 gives -0.010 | 10.1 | 10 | 9.84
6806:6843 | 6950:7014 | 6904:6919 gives -0.044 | 9.77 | 10.3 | 9.95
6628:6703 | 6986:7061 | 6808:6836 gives -0.026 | 9.89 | 9.96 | 9.51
